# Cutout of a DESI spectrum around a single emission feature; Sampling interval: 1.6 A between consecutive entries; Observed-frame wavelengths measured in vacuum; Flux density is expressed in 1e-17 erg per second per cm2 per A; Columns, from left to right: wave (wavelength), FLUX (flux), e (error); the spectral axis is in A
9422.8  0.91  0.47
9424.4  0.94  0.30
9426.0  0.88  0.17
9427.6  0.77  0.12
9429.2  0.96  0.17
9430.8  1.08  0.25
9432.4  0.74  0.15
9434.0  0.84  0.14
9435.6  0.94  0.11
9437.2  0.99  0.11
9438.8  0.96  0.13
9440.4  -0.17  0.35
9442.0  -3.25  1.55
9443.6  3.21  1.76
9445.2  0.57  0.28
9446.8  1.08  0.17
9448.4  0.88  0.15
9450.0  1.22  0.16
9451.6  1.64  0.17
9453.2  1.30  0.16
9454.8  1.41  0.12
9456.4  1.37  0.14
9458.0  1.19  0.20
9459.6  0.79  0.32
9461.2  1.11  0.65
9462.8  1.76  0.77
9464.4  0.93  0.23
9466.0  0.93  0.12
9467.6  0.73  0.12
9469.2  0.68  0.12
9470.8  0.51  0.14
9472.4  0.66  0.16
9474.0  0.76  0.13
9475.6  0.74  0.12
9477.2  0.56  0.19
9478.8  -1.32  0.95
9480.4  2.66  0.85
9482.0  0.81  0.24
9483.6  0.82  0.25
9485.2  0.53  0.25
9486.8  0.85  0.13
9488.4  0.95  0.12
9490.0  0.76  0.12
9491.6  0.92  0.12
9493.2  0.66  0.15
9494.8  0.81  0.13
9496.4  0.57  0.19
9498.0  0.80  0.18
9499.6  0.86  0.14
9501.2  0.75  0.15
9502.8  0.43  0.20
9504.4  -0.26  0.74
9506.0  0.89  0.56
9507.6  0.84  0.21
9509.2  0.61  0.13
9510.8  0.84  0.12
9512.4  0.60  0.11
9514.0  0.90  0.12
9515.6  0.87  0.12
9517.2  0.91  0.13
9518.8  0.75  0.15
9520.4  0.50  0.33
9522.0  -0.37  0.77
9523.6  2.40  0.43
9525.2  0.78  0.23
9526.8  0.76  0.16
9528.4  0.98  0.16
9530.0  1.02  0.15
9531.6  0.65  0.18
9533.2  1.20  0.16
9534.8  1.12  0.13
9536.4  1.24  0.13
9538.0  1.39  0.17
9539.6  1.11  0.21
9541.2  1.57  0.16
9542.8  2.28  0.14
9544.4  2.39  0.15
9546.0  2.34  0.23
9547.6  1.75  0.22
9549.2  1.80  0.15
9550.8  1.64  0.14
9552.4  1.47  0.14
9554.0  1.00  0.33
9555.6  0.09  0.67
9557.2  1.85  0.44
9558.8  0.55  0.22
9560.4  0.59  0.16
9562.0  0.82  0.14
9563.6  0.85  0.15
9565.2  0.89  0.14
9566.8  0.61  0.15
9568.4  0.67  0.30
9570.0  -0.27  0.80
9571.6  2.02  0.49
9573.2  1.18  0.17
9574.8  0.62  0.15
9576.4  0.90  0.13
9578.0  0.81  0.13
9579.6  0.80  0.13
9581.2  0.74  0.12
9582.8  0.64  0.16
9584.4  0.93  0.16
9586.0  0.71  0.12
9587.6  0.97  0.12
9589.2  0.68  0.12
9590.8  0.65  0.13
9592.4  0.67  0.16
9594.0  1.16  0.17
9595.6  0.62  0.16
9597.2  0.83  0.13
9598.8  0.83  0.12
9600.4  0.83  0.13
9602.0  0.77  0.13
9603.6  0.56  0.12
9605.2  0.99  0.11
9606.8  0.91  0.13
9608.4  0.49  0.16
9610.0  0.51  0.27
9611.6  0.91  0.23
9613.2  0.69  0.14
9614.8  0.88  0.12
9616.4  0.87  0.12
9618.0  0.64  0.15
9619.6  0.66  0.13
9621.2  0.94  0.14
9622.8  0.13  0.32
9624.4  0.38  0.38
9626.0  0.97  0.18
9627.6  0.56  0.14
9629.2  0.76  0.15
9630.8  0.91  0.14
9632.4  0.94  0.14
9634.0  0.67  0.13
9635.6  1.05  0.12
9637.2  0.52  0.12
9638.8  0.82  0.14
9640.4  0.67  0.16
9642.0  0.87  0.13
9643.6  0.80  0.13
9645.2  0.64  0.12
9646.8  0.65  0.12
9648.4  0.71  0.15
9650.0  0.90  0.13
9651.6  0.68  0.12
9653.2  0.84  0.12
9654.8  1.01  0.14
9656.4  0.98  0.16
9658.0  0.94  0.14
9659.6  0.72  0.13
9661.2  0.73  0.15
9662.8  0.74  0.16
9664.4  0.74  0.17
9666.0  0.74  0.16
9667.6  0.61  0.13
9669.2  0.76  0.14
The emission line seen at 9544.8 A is [O III]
